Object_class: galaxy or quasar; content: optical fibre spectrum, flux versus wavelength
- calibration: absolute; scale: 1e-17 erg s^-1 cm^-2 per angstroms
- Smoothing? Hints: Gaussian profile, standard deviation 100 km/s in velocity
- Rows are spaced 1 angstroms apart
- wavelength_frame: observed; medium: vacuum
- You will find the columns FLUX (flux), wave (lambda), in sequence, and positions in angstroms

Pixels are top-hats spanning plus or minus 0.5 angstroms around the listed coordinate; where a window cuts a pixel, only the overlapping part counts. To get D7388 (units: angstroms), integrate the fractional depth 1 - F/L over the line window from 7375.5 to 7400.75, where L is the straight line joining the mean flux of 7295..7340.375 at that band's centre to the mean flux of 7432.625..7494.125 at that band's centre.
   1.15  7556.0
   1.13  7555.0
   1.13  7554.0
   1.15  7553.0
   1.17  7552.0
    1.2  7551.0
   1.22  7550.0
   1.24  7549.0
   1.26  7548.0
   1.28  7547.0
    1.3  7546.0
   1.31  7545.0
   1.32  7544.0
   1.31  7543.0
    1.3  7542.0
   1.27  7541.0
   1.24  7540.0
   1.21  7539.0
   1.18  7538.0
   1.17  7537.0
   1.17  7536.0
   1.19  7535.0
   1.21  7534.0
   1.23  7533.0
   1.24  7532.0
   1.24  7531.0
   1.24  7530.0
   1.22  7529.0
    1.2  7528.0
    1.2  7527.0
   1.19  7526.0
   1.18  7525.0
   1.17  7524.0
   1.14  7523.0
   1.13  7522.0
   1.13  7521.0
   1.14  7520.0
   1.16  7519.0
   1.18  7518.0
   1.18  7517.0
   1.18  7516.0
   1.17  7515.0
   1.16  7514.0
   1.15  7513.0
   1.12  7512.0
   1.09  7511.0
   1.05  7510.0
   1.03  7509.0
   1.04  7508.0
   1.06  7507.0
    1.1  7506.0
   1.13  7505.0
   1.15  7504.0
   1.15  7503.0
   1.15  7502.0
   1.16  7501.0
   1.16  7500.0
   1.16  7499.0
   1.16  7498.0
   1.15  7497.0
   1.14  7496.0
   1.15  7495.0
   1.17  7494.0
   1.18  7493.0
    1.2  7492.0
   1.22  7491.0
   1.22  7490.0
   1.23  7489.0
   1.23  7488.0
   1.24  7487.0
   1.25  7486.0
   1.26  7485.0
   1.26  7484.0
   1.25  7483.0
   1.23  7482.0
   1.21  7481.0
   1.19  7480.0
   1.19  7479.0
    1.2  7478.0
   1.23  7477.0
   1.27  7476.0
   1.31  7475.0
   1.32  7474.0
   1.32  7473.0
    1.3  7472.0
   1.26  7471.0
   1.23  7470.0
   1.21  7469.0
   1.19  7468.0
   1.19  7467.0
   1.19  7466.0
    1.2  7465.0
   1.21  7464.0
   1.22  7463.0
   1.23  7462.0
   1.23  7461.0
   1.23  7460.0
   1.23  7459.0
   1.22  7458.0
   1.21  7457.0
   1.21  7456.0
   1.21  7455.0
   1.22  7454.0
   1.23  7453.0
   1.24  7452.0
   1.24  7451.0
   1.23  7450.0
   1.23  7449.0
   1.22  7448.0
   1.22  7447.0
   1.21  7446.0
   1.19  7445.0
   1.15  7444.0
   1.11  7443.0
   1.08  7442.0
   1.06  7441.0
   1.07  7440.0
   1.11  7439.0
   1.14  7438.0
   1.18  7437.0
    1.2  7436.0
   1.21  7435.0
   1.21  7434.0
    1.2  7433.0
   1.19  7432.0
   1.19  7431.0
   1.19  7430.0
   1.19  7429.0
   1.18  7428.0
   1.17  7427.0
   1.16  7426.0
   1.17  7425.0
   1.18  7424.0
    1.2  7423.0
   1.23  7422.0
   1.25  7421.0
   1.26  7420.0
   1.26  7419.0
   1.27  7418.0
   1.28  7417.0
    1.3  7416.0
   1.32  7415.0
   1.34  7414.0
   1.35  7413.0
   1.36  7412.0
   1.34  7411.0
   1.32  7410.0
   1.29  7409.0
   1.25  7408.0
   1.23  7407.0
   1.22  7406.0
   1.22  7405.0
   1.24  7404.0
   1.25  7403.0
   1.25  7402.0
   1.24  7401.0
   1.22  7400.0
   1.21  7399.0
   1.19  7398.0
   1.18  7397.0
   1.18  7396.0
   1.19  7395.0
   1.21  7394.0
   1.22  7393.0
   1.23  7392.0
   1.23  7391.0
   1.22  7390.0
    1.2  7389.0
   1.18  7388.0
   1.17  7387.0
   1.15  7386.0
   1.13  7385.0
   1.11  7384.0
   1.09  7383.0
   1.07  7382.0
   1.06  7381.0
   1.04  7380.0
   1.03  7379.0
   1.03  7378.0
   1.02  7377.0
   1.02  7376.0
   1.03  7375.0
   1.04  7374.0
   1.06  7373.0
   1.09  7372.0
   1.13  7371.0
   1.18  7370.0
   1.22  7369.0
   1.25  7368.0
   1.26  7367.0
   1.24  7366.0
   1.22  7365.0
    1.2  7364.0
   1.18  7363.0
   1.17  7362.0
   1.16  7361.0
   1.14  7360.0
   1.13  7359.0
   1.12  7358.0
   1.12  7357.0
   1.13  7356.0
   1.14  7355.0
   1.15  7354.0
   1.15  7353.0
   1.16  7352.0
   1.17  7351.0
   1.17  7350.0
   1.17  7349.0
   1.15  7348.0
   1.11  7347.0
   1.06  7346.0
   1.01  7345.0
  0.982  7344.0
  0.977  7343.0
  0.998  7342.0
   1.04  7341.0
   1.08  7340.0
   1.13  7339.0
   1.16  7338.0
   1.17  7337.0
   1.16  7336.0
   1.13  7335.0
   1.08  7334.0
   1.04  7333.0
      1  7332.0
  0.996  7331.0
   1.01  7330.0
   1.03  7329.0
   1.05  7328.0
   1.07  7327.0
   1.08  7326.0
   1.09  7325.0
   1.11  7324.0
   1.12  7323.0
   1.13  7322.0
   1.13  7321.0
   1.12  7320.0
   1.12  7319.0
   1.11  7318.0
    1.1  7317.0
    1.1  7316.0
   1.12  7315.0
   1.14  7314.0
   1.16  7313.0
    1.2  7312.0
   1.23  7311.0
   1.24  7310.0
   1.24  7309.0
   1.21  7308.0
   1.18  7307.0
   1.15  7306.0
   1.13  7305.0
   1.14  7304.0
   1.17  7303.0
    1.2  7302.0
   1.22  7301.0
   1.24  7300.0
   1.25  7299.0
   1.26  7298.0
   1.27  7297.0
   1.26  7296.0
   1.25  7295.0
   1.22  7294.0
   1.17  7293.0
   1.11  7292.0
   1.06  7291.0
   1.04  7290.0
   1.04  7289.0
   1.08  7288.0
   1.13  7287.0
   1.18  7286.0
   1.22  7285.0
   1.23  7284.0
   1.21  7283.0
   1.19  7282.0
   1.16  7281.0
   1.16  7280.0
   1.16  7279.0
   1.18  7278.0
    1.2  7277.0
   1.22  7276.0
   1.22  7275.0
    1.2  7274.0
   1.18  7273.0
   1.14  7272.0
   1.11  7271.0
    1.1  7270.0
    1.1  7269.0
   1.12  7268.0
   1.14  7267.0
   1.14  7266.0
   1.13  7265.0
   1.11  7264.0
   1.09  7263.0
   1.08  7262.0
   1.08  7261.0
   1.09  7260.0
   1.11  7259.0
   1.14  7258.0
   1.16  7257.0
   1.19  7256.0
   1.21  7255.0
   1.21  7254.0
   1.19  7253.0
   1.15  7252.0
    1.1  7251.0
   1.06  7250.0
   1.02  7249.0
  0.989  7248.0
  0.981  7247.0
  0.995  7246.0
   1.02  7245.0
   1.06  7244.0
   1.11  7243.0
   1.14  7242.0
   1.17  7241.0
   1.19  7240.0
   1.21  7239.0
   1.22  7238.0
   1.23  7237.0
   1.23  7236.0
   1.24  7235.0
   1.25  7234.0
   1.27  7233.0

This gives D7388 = 0.7 angstroms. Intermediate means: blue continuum 1.14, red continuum 1.21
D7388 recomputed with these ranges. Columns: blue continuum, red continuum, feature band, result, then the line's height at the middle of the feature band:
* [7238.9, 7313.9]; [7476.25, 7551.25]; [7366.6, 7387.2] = 1.17 angstroms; 1.17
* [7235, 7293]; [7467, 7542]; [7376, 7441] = -1.59 angstroms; 1.17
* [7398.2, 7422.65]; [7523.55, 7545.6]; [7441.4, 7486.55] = 1.03 angstroms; 1.25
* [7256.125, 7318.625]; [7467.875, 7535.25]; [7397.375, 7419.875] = -1.79 angstroms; 1.18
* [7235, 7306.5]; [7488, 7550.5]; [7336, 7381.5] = 1.76 angstroms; 1.16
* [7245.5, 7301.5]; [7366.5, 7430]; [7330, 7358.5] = 1.86 angstroms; 1.17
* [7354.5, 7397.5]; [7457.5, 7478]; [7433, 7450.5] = 0.65 angstroms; 1.21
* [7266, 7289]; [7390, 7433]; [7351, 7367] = 0.57 angstroms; 1.21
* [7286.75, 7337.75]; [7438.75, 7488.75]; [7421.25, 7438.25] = 0.13 angstroms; 1.2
